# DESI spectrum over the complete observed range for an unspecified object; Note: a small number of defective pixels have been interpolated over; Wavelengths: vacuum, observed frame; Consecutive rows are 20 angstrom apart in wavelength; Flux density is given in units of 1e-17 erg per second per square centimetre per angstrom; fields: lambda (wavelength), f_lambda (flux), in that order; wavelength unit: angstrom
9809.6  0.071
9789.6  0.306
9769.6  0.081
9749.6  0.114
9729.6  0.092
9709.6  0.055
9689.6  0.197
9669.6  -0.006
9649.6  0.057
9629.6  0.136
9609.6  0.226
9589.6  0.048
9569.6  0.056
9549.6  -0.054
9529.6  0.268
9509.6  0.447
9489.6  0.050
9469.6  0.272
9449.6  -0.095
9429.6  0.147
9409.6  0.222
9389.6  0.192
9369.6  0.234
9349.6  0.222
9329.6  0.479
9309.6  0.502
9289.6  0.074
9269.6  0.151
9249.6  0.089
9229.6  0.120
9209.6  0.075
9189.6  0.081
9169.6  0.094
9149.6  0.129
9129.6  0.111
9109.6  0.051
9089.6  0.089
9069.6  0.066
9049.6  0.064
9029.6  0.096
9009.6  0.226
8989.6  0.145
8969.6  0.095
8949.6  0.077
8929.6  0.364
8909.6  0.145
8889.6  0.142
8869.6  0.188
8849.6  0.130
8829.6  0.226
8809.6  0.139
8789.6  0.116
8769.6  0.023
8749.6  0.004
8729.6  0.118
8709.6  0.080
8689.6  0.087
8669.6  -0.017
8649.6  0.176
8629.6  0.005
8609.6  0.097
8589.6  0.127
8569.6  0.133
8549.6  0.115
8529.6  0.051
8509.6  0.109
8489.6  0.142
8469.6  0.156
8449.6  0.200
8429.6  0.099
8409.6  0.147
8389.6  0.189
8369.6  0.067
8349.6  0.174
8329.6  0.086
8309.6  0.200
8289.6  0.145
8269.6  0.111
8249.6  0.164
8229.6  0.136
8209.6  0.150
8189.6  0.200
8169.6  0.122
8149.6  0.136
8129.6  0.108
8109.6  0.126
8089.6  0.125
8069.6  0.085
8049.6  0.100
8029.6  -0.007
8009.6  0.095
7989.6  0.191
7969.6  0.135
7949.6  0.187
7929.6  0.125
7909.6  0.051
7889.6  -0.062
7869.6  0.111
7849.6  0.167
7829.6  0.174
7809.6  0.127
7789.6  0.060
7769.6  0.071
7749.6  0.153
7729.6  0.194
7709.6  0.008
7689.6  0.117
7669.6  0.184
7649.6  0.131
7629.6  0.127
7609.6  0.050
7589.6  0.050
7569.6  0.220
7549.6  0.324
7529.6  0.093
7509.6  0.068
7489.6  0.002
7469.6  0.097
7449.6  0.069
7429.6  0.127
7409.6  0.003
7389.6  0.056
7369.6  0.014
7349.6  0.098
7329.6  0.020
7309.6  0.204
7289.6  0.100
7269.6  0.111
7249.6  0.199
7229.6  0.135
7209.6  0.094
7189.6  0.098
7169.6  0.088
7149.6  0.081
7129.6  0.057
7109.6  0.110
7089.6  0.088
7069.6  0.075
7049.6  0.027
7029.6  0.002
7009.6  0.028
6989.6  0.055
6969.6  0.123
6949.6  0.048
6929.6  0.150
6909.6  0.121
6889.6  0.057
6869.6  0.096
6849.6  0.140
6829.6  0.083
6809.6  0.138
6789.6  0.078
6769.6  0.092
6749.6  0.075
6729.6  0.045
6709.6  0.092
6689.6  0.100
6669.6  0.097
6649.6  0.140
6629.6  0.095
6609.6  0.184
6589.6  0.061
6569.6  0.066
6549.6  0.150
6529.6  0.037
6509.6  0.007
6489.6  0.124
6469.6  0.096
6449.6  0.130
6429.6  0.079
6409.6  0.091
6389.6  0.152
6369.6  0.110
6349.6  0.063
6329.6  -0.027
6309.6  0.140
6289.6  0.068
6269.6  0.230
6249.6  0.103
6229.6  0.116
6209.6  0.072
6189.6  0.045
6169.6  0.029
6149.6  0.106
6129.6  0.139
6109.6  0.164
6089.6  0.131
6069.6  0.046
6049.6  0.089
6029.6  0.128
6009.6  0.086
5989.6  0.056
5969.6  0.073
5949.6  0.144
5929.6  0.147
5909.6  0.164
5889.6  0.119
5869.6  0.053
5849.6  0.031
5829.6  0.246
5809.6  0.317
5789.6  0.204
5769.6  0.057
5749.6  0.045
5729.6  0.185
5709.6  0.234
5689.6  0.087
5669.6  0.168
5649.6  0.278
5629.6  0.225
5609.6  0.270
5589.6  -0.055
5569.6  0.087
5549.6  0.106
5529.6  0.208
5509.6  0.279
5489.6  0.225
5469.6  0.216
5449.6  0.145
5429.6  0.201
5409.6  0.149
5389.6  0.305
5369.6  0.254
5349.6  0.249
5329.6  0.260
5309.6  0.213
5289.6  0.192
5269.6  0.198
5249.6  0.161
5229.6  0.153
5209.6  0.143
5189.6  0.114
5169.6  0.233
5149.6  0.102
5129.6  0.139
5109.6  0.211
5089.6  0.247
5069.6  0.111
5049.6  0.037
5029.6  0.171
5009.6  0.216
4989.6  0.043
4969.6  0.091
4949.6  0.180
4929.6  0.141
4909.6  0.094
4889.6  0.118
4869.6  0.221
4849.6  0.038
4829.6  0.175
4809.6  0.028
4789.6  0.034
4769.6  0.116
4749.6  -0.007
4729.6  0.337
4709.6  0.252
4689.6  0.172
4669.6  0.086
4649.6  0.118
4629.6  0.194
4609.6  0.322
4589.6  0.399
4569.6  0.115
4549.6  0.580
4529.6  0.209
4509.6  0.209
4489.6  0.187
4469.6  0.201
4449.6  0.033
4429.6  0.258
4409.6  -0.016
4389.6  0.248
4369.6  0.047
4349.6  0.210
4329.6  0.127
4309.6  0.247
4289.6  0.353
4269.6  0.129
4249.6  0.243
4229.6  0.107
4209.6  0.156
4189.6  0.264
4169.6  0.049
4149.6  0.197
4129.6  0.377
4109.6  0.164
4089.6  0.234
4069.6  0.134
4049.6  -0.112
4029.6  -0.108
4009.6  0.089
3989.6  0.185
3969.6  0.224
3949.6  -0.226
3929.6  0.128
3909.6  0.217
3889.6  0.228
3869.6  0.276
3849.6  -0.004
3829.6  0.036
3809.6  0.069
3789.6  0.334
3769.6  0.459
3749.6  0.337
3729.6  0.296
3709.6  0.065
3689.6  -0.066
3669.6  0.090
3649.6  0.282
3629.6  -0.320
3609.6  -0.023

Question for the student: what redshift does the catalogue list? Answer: 1.027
